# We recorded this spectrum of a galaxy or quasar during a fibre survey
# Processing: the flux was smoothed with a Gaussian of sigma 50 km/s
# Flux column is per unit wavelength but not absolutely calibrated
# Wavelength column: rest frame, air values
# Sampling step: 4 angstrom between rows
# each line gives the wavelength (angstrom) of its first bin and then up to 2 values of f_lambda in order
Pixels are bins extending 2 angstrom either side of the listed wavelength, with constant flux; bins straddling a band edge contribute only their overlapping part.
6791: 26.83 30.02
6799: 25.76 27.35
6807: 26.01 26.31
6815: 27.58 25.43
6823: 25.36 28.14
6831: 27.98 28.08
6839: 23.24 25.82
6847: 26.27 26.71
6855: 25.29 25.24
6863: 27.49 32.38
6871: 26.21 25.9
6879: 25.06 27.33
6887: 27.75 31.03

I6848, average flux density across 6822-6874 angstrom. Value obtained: 26.8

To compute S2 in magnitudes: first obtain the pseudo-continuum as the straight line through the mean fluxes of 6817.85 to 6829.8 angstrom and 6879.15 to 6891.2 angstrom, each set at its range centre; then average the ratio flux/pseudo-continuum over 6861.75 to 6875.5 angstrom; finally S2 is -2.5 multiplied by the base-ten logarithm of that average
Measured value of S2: -0.032 mag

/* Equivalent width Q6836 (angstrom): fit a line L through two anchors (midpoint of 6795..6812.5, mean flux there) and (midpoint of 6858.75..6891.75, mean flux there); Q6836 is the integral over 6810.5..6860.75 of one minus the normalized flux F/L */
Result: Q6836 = 1.61 angstrom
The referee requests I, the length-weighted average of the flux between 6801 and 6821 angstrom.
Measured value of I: 26.5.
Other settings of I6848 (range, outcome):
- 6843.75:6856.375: 26.1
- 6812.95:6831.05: 26.8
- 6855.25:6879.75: 27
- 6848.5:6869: 27.4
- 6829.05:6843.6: 26.3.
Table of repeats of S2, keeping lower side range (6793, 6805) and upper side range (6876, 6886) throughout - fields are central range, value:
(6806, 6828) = 0.04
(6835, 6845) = 0.07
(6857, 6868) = -0.05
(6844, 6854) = 0.02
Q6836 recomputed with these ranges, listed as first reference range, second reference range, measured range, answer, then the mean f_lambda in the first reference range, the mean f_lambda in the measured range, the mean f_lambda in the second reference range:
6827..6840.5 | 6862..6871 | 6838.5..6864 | 2.15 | 26.8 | 25.8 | 29.4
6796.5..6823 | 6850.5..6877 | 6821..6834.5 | -0.33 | 26.4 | 27.3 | 27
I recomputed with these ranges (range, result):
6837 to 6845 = 24.5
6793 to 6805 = 27.7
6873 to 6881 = 25.5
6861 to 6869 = 29.9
